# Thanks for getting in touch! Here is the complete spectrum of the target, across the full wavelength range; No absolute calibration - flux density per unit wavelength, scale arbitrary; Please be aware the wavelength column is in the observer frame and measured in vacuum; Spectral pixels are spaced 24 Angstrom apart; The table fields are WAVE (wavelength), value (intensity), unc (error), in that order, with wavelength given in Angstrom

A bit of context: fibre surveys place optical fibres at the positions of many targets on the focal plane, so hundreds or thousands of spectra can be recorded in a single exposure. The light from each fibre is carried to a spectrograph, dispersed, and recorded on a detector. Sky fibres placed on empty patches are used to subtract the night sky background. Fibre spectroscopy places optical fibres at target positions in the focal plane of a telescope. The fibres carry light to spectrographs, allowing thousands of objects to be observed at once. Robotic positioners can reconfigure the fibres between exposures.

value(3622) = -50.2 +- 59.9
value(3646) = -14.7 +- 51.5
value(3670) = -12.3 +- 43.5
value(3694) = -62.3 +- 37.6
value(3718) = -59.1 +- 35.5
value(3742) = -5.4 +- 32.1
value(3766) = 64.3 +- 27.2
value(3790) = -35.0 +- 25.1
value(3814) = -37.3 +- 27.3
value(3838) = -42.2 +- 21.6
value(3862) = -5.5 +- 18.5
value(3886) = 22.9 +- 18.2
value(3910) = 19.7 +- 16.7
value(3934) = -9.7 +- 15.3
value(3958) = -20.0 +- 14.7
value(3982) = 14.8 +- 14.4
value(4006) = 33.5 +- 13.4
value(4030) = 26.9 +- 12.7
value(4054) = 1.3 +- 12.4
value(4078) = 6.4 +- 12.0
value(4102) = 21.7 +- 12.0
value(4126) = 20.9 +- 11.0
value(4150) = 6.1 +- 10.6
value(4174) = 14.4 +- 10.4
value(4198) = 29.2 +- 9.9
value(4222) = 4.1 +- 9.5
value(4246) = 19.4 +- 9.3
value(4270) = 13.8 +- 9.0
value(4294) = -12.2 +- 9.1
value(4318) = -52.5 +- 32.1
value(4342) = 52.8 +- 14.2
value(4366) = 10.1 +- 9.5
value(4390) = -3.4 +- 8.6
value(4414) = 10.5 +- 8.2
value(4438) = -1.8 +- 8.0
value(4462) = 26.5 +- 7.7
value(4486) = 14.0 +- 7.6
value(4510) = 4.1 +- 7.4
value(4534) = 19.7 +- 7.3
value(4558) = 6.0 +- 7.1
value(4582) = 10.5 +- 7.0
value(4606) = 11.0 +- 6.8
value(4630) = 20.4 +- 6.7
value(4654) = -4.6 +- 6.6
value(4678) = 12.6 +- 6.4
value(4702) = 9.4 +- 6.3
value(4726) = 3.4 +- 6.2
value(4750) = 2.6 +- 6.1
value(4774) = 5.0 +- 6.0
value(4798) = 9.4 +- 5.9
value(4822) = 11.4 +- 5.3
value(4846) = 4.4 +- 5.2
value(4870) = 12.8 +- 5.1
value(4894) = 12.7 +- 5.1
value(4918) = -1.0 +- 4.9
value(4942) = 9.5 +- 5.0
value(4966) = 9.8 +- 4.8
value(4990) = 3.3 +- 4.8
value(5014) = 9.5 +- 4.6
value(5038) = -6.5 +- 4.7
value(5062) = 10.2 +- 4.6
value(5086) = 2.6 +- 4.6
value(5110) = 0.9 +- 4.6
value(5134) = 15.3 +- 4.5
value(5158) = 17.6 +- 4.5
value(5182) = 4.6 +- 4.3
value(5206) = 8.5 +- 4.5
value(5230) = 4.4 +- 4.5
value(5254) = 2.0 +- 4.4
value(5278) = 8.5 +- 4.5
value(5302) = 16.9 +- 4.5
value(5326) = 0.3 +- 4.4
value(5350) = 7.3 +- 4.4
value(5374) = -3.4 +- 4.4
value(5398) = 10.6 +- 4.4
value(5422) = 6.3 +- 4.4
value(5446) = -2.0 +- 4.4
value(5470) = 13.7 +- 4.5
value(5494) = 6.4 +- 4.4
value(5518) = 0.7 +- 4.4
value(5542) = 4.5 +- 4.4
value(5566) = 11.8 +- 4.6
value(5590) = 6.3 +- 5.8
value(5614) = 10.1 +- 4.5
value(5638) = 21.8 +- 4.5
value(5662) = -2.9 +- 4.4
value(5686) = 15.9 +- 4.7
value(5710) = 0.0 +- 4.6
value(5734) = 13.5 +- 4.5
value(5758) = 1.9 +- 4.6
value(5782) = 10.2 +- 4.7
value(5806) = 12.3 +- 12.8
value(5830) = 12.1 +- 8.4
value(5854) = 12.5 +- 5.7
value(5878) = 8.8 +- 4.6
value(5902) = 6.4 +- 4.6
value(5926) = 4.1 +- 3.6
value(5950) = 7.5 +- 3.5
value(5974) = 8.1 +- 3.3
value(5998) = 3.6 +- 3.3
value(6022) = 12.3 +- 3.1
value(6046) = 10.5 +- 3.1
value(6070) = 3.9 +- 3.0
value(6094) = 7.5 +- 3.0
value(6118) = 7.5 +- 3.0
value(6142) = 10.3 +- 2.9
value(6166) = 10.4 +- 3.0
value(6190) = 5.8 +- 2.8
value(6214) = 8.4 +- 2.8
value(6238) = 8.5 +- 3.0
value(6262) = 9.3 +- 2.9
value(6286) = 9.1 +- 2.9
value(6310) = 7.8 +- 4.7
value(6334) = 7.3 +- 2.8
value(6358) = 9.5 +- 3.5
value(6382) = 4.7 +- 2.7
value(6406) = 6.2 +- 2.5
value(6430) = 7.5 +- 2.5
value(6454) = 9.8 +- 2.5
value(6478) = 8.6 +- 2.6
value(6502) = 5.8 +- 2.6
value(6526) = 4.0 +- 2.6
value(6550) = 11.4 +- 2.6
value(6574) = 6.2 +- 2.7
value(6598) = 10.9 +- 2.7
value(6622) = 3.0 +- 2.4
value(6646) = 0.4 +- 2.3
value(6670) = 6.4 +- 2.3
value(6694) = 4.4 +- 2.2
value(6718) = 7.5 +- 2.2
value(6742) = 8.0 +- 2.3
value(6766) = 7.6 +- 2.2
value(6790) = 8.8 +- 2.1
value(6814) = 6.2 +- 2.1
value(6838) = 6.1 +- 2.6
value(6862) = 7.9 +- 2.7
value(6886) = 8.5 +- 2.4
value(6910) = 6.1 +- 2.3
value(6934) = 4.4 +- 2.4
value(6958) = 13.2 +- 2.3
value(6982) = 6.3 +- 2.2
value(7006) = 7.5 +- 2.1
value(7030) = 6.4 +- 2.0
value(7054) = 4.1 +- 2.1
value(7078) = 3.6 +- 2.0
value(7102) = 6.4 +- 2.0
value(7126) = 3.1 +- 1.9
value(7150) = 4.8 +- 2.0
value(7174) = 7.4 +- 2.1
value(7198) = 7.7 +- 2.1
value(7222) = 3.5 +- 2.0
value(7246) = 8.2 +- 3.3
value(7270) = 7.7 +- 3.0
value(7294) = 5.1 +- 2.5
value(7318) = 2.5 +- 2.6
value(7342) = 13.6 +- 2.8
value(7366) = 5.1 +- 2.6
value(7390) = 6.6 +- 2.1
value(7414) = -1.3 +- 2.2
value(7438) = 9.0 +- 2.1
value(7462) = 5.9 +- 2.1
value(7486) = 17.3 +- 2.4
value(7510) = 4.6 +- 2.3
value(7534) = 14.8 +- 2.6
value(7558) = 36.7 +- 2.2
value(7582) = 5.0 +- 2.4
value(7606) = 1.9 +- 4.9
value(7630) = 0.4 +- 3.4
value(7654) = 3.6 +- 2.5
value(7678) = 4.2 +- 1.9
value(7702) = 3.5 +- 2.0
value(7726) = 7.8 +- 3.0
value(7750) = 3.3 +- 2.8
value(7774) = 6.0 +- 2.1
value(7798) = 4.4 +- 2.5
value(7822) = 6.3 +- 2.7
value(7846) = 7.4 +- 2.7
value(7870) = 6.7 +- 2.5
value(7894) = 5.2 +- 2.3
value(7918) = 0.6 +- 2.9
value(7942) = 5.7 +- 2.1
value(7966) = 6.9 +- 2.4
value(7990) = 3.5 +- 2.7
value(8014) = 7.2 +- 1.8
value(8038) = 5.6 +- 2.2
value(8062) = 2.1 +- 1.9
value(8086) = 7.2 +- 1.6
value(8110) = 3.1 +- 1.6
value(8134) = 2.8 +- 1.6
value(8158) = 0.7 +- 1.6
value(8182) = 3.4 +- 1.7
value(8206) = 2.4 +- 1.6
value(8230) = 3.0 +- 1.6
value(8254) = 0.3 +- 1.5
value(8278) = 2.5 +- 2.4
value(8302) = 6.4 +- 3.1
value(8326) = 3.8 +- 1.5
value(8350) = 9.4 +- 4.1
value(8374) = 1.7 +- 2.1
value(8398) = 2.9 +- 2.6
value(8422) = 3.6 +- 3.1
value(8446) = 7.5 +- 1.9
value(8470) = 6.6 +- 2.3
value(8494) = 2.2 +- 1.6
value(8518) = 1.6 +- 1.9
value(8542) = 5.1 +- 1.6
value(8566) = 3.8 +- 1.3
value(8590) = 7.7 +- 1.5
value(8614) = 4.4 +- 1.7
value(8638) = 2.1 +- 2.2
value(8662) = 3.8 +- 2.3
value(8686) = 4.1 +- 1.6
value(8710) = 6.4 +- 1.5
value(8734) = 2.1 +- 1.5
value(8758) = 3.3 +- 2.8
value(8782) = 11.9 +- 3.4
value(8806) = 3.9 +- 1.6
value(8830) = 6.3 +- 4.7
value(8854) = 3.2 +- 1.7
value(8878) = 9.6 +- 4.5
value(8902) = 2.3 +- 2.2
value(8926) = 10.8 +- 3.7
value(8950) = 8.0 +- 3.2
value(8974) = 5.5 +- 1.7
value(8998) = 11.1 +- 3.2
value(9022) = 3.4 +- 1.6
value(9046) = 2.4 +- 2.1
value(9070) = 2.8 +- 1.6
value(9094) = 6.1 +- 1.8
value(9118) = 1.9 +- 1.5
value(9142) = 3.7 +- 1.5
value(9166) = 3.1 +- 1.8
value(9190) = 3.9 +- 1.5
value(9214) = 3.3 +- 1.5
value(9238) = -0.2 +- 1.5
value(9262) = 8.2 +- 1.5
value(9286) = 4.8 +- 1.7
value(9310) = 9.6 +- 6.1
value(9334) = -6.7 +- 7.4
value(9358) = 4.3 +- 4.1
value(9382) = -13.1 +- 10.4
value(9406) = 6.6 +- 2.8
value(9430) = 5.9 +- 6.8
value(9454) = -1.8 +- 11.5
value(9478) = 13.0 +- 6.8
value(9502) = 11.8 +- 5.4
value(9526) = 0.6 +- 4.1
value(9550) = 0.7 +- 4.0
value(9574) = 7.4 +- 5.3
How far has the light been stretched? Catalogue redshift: 0.51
